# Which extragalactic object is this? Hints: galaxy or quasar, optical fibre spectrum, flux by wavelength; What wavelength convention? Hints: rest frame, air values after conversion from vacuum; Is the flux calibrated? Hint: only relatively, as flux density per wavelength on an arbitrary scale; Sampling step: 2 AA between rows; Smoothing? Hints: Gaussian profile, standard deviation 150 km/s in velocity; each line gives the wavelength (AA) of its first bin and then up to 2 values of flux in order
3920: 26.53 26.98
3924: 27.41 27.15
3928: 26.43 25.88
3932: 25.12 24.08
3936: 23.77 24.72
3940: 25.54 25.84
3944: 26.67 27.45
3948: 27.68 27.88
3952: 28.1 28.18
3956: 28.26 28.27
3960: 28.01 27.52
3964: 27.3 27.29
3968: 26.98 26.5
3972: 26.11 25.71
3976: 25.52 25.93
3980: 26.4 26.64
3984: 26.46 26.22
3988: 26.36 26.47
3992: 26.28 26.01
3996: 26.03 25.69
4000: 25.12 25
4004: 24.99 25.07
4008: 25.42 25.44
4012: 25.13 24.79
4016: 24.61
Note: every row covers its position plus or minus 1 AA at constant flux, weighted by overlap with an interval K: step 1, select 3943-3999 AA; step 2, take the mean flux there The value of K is 26.9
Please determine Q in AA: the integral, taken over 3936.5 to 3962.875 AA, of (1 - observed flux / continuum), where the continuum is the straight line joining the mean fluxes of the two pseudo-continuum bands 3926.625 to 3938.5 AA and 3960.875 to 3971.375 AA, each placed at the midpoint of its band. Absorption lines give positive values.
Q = -1.1 AA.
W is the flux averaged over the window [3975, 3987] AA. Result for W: 26.2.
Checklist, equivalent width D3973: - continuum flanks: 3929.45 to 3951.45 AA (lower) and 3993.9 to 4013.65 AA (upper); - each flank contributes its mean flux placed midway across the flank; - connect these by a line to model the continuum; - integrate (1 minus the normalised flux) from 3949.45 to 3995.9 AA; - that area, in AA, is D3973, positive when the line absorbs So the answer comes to -2.2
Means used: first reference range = 25.9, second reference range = 25.3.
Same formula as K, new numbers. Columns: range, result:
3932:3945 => 25.1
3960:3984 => 26.6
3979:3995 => 26.4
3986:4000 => 26.1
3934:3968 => 26.9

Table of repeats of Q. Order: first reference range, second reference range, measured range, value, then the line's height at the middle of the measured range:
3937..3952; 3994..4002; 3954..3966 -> -0.69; 26.3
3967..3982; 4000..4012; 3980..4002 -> -0.37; 25.7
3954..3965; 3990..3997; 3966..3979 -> 0.49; 27.2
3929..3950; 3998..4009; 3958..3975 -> -0.99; 25.5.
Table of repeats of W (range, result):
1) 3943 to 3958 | 27.8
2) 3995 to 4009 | 25.3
